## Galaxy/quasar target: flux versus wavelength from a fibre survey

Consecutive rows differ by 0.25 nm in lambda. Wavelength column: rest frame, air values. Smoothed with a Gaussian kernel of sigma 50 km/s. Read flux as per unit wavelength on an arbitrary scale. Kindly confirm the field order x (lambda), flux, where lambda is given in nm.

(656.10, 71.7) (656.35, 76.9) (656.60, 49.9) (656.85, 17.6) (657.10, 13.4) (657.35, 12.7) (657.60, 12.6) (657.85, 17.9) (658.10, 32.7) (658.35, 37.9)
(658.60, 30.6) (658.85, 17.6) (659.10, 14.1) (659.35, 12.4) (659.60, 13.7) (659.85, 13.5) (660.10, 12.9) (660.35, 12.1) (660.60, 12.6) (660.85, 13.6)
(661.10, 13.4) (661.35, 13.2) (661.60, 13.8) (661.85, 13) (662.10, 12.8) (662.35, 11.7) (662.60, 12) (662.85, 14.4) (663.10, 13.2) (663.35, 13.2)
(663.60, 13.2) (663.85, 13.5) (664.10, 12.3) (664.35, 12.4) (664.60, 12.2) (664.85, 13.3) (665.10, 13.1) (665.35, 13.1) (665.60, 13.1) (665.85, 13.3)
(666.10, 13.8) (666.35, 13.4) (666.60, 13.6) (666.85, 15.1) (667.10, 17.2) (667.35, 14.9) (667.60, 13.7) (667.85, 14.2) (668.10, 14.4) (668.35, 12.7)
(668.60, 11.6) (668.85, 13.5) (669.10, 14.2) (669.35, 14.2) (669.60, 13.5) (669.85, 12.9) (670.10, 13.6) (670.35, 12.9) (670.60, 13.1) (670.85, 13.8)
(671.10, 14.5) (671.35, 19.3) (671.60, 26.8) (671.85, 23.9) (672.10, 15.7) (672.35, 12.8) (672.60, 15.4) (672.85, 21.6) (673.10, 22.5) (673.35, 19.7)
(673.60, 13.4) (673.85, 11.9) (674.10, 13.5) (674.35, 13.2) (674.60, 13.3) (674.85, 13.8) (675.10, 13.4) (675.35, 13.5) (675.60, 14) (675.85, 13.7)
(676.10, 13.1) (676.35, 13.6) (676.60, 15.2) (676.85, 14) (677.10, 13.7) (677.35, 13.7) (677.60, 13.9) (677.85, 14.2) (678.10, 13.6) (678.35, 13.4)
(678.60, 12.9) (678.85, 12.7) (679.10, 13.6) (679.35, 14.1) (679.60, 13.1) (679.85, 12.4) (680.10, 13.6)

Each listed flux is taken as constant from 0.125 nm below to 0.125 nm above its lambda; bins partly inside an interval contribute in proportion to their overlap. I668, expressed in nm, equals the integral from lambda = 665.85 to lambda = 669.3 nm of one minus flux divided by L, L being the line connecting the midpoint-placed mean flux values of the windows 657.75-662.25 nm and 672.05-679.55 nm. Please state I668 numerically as 0.39 nm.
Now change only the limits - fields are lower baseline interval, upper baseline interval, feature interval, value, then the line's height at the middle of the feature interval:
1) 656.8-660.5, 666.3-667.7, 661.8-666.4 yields 0.83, 15.9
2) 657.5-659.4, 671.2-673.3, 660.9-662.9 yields 0.81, 21.8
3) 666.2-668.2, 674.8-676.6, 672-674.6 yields -0.36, 13.9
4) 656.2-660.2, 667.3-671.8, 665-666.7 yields 0.44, 18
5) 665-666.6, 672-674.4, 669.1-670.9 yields 0.17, 14.9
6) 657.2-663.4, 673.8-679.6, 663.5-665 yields 0.25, 15.4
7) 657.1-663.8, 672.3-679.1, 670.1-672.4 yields -0.33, 14.8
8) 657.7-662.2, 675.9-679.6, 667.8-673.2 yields -0.27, 15.1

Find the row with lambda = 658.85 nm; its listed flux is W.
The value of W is 17.6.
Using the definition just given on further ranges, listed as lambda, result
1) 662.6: 12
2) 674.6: 13.3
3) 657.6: 12.6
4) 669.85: 12.9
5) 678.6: 12.9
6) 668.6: 11.6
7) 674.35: 13.2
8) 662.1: 12.8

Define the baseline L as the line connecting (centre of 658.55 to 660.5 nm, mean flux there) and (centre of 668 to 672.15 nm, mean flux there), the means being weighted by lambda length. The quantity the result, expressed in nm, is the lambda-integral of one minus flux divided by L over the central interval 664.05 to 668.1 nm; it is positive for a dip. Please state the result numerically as 0.42 nm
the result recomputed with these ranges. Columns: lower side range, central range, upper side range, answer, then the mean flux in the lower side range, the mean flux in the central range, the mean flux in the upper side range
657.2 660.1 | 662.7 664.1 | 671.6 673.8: 0.41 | 19.3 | 13.4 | 18.4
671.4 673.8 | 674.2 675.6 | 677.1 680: 0.27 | 18.9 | 13.5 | 13.4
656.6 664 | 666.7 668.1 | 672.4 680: 0.04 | 16.3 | 14.9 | 14.3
